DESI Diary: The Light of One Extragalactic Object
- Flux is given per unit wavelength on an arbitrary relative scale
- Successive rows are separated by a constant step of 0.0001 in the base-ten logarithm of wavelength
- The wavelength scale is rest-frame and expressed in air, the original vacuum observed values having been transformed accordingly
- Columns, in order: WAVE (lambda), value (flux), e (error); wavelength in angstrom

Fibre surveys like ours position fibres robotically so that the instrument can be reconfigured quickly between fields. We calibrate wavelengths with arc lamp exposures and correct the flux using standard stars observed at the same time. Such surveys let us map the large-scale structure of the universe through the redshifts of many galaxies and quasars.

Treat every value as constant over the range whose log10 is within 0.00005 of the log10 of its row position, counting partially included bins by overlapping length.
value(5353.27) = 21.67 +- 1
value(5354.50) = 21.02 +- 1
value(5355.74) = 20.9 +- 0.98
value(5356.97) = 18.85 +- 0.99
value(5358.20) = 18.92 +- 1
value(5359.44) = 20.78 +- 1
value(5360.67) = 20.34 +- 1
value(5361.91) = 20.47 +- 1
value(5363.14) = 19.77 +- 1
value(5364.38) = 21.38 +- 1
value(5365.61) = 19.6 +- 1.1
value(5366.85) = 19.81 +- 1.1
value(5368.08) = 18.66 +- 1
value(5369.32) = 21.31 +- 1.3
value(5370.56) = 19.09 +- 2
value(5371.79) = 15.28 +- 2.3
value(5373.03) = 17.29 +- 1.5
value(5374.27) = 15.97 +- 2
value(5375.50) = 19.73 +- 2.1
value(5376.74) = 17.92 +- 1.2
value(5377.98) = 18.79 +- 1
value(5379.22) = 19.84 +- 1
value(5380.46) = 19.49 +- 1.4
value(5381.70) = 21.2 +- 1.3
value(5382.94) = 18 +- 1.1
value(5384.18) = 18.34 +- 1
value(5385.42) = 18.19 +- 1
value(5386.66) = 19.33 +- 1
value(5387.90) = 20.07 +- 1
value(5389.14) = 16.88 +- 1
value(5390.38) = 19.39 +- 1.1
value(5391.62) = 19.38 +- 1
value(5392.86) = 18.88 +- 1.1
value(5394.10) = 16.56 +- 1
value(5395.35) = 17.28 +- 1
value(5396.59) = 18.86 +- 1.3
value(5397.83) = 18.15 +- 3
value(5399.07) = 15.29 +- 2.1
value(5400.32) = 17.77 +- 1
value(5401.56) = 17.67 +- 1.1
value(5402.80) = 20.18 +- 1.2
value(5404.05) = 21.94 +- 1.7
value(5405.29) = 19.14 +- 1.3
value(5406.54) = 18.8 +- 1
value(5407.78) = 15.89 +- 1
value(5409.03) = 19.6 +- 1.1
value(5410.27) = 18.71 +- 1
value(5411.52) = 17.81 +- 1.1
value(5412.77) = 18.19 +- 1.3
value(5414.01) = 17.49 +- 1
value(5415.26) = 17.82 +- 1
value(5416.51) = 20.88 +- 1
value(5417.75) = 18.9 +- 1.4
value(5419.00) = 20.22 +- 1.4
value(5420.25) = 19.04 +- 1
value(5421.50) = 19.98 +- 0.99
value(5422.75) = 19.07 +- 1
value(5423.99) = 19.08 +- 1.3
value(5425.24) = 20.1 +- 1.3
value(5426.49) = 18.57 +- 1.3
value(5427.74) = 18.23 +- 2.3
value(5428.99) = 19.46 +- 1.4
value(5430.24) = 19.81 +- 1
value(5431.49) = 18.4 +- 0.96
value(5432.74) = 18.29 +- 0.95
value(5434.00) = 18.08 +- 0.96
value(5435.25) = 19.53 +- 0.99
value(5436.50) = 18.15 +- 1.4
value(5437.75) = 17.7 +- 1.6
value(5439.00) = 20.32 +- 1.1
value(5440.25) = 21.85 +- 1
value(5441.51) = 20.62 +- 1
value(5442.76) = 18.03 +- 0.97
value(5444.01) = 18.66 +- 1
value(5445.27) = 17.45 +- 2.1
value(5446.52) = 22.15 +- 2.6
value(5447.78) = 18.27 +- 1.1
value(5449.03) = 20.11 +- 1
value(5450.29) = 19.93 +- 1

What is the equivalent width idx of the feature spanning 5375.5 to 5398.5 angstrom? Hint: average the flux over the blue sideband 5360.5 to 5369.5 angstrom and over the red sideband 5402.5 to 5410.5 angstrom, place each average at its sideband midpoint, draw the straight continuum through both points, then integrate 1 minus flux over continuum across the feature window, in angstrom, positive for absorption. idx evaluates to 1.0 angstrom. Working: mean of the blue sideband 20.1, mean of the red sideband 19.2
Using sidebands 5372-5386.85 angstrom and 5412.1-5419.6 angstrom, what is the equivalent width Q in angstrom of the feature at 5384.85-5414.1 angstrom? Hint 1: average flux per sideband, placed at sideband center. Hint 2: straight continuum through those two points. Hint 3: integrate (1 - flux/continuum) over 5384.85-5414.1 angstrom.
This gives 0.5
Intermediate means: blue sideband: 18.6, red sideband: 18.9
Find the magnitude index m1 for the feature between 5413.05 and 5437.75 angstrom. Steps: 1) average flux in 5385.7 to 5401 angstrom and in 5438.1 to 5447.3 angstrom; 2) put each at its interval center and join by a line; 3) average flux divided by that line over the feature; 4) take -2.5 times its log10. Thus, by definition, 0.01 mag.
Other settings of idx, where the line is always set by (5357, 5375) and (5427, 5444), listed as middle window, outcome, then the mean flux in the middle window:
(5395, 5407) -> 0.38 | 18.5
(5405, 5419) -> 0.43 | 18.5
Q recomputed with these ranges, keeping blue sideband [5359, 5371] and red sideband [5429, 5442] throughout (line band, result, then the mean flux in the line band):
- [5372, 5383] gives 0.75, 18.6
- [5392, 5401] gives 0.98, 17.6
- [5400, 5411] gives 0.42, 18.9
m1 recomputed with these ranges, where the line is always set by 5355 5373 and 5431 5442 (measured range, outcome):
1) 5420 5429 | 0.004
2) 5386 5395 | 0.048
